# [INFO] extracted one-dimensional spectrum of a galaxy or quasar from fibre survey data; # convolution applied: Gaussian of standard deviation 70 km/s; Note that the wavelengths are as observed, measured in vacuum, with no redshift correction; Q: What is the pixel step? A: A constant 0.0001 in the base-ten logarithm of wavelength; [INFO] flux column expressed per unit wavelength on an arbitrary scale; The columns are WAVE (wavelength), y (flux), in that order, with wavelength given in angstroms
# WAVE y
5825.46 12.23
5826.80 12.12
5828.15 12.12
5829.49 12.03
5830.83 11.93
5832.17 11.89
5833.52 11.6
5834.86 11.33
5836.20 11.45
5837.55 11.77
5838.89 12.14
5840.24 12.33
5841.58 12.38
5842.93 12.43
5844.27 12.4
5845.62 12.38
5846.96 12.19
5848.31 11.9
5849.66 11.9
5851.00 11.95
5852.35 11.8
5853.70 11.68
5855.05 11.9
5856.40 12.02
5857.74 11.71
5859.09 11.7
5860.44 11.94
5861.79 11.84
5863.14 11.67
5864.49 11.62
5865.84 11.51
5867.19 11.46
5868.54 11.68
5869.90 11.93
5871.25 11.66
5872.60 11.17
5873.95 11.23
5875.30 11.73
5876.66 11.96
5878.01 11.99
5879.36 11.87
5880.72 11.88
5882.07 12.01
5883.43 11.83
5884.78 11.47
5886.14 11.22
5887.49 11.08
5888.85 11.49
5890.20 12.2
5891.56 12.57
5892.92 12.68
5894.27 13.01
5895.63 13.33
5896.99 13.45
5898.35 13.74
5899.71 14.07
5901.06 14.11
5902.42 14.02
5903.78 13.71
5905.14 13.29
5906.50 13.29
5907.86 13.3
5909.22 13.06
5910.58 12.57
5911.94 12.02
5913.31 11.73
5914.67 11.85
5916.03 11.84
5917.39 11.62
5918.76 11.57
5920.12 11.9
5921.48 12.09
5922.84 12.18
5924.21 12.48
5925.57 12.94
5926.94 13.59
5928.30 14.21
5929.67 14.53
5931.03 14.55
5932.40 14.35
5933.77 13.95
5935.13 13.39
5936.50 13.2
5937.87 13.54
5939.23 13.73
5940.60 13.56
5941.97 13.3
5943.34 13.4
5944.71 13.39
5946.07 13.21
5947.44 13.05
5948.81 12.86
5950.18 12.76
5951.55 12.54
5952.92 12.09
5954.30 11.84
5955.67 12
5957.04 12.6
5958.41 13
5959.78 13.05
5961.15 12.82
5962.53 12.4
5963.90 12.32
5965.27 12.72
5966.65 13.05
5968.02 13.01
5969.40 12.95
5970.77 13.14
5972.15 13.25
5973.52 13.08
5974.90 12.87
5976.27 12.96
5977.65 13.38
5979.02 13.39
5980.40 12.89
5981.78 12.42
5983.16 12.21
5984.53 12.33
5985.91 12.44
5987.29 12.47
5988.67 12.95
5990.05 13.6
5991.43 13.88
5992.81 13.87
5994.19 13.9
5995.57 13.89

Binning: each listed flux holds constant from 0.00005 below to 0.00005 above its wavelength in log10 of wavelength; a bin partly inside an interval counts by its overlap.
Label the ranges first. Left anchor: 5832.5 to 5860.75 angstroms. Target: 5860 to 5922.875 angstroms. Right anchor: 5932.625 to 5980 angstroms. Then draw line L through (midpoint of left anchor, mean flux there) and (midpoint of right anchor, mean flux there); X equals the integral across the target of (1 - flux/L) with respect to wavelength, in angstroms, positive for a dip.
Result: 0.7 angstroms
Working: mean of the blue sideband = 11.9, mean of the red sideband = 13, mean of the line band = 12.2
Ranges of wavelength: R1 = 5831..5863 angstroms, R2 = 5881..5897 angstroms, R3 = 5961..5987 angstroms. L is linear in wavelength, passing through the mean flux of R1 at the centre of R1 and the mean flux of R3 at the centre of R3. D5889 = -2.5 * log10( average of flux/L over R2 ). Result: 0.01 mag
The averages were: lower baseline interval 11.9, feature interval 12.1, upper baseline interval 12.8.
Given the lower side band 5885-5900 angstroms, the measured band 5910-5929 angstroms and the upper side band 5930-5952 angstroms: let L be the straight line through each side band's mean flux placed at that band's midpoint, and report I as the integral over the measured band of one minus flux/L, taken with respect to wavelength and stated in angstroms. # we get 1.06 angstroms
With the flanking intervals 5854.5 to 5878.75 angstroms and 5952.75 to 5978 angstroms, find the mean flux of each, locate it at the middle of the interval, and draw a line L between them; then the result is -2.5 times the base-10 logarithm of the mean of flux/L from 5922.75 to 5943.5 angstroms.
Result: -0.10 mag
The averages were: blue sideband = 11.7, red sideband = 12.8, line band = 13.6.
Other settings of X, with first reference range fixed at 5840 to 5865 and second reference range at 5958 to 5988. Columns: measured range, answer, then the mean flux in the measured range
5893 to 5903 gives -1.1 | 13.6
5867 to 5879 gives 0.5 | 11.7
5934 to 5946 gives -0.8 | 13.5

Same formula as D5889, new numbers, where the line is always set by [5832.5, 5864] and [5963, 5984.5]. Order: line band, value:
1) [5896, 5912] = -0.09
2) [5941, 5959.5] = -0.01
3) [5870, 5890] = 0.05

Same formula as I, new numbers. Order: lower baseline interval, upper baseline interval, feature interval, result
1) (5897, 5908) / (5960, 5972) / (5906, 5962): 1.5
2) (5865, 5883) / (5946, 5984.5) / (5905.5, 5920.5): -0.2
